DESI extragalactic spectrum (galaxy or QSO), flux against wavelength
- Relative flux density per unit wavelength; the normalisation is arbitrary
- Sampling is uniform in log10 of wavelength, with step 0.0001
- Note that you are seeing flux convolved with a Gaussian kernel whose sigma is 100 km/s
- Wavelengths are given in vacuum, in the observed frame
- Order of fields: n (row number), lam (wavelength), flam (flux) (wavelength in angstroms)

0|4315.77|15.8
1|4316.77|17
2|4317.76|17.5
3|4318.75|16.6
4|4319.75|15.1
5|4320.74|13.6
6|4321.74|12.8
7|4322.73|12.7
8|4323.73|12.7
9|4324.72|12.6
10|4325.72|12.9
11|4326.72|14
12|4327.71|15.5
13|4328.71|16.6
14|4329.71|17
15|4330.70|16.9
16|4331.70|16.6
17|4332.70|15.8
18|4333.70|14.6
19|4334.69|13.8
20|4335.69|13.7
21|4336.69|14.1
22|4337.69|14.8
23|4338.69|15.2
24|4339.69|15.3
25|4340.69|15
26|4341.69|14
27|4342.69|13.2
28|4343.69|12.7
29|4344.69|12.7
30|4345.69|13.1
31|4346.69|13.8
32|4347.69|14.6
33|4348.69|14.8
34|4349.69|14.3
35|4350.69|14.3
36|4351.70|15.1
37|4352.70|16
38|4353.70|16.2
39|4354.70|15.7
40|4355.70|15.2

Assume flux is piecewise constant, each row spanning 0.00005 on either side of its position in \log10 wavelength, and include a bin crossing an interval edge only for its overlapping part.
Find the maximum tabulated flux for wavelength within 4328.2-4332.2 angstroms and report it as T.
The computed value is 17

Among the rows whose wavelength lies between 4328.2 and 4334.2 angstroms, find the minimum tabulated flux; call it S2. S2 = 14.6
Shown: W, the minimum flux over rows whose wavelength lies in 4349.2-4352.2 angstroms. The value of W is 14.3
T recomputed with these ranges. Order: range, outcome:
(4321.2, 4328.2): 15.5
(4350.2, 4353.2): 16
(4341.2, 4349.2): 14.8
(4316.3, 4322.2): 17.5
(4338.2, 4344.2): 15.3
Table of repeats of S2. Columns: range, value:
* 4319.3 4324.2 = 12.7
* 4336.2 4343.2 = 13.2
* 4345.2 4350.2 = 13.1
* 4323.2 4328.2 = 12.6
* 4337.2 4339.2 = 14.8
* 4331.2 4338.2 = 13.7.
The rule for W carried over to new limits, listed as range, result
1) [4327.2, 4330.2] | 15.5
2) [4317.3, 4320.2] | 15.1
